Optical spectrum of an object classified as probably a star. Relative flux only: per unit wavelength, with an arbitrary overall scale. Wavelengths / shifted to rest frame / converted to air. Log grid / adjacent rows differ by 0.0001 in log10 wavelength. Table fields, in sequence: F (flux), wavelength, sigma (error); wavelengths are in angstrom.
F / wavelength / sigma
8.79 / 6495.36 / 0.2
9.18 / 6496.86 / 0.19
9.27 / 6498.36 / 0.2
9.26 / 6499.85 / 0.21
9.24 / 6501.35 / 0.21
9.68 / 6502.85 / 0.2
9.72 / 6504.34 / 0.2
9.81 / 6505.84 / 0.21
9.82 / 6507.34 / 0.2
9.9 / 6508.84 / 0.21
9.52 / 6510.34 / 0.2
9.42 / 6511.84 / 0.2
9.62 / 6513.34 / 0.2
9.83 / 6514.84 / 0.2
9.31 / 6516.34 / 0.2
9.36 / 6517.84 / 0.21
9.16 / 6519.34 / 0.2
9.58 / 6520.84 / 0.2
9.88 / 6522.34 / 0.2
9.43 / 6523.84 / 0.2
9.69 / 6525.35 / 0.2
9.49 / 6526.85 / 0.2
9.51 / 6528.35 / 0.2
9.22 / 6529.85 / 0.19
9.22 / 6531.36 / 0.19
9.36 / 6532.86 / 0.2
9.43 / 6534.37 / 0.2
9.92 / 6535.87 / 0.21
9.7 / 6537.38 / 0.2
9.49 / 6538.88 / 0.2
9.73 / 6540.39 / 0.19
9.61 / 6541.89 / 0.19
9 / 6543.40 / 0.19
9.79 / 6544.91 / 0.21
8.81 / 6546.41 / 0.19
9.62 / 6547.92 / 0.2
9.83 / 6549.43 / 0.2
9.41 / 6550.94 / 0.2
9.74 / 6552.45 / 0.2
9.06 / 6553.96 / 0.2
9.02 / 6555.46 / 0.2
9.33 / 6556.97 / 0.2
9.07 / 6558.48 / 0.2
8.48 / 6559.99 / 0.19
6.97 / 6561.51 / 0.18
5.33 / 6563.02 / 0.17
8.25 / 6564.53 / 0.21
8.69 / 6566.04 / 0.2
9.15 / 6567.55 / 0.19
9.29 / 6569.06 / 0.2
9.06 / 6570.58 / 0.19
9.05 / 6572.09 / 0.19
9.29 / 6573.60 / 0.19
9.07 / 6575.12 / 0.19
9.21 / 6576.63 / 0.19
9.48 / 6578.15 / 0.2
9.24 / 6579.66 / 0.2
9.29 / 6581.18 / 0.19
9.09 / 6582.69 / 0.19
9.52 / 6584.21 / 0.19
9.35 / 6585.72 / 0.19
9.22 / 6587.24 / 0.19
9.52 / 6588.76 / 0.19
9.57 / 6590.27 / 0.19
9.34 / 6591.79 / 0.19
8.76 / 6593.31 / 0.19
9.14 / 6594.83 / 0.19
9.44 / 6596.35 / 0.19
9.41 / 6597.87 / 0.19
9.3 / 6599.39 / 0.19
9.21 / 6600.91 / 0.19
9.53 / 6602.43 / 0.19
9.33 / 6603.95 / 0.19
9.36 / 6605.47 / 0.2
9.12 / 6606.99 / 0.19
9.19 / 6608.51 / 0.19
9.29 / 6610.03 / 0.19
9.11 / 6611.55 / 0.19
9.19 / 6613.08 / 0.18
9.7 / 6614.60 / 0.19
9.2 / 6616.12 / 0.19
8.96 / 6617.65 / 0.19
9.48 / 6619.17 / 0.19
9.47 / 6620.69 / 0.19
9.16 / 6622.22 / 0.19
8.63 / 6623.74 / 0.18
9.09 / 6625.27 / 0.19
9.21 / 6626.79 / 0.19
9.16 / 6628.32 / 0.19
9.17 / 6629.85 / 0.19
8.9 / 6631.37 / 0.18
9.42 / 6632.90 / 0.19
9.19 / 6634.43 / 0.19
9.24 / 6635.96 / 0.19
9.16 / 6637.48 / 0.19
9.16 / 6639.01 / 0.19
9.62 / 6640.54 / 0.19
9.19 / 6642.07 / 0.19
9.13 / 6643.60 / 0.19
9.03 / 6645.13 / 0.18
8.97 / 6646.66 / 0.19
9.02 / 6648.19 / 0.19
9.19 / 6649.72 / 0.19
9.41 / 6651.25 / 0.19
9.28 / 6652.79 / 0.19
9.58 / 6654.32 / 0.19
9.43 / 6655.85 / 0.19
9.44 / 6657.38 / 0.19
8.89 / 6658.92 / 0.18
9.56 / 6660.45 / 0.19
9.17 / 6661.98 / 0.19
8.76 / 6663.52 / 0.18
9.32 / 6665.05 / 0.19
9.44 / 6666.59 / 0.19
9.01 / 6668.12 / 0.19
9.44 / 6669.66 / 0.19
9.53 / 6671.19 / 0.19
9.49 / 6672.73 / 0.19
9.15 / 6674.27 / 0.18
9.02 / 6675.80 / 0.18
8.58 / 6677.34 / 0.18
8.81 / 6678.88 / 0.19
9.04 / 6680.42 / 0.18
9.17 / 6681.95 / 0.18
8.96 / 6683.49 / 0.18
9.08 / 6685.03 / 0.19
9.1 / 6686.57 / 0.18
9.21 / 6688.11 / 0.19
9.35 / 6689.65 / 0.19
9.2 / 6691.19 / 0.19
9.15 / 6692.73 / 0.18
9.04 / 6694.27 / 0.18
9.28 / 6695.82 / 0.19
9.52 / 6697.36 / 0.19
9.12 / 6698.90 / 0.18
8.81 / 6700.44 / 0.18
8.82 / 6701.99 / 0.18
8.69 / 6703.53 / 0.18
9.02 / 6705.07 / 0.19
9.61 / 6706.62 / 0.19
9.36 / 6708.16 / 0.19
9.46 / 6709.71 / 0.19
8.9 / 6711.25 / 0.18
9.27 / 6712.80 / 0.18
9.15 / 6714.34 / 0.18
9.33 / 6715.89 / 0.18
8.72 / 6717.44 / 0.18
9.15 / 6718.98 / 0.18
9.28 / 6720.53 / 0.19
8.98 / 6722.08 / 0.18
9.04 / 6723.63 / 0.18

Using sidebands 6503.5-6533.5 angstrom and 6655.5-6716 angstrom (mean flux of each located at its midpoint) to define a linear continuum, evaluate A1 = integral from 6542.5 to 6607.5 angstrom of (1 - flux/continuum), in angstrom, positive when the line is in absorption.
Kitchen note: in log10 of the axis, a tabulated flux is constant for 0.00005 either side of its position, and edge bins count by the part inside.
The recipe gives 2.3 angstrom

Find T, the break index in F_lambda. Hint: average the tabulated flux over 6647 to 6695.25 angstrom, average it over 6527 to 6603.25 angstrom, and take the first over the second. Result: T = 1.00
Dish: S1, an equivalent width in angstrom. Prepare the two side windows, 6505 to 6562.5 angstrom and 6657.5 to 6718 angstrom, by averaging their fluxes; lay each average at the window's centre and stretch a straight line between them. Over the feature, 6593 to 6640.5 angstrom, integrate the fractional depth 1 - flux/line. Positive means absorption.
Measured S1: 0.1 angstrom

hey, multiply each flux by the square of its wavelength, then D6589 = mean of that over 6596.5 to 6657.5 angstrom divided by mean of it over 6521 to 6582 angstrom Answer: 1.0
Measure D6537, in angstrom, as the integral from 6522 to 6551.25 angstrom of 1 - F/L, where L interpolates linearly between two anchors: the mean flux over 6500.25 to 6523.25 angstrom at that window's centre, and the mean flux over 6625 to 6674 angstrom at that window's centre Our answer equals 0.06 angstrom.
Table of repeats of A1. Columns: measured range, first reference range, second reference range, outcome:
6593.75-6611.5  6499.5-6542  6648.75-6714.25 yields 0.15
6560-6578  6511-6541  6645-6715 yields 1.72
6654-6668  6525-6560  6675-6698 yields -0.17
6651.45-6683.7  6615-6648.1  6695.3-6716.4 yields -0.12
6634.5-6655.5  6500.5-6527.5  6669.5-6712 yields 0.04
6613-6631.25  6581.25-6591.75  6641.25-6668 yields 0.20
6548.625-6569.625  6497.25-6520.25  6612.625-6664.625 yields 1.61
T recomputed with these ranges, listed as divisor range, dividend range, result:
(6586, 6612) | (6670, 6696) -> 0.98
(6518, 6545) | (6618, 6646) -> 0.97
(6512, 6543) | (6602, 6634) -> 0.97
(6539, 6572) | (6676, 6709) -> 1.02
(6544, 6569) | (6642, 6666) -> 1.05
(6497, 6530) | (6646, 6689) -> 0.96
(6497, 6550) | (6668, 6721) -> 0.96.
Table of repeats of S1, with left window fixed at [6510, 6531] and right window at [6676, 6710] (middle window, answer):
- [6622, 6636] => 0.21 angstrom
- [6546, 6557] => 0.06 angstrom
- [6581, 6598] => 0.07 angstrom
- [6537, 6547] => 0.00 angstrom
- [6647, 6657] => -0.12 angstrom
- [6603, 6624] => 0.09 angstrom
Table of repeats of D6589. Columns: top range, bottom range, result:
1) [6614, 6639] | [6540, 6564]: 1.06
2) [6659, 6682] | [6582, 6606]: 1.01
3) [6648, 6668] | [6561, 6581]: 1.10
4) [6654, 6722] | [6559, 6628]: 1.04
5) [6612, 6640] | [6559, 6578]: 1.10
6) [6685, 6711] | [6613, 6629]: 1.02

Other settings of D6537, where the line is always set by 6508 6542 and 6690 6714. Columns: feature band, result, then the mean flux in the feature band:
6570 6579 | 0.2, 9.2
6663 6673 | -0.1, 9.29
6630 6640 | 0.1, 9.19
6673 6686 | 0.3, 9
